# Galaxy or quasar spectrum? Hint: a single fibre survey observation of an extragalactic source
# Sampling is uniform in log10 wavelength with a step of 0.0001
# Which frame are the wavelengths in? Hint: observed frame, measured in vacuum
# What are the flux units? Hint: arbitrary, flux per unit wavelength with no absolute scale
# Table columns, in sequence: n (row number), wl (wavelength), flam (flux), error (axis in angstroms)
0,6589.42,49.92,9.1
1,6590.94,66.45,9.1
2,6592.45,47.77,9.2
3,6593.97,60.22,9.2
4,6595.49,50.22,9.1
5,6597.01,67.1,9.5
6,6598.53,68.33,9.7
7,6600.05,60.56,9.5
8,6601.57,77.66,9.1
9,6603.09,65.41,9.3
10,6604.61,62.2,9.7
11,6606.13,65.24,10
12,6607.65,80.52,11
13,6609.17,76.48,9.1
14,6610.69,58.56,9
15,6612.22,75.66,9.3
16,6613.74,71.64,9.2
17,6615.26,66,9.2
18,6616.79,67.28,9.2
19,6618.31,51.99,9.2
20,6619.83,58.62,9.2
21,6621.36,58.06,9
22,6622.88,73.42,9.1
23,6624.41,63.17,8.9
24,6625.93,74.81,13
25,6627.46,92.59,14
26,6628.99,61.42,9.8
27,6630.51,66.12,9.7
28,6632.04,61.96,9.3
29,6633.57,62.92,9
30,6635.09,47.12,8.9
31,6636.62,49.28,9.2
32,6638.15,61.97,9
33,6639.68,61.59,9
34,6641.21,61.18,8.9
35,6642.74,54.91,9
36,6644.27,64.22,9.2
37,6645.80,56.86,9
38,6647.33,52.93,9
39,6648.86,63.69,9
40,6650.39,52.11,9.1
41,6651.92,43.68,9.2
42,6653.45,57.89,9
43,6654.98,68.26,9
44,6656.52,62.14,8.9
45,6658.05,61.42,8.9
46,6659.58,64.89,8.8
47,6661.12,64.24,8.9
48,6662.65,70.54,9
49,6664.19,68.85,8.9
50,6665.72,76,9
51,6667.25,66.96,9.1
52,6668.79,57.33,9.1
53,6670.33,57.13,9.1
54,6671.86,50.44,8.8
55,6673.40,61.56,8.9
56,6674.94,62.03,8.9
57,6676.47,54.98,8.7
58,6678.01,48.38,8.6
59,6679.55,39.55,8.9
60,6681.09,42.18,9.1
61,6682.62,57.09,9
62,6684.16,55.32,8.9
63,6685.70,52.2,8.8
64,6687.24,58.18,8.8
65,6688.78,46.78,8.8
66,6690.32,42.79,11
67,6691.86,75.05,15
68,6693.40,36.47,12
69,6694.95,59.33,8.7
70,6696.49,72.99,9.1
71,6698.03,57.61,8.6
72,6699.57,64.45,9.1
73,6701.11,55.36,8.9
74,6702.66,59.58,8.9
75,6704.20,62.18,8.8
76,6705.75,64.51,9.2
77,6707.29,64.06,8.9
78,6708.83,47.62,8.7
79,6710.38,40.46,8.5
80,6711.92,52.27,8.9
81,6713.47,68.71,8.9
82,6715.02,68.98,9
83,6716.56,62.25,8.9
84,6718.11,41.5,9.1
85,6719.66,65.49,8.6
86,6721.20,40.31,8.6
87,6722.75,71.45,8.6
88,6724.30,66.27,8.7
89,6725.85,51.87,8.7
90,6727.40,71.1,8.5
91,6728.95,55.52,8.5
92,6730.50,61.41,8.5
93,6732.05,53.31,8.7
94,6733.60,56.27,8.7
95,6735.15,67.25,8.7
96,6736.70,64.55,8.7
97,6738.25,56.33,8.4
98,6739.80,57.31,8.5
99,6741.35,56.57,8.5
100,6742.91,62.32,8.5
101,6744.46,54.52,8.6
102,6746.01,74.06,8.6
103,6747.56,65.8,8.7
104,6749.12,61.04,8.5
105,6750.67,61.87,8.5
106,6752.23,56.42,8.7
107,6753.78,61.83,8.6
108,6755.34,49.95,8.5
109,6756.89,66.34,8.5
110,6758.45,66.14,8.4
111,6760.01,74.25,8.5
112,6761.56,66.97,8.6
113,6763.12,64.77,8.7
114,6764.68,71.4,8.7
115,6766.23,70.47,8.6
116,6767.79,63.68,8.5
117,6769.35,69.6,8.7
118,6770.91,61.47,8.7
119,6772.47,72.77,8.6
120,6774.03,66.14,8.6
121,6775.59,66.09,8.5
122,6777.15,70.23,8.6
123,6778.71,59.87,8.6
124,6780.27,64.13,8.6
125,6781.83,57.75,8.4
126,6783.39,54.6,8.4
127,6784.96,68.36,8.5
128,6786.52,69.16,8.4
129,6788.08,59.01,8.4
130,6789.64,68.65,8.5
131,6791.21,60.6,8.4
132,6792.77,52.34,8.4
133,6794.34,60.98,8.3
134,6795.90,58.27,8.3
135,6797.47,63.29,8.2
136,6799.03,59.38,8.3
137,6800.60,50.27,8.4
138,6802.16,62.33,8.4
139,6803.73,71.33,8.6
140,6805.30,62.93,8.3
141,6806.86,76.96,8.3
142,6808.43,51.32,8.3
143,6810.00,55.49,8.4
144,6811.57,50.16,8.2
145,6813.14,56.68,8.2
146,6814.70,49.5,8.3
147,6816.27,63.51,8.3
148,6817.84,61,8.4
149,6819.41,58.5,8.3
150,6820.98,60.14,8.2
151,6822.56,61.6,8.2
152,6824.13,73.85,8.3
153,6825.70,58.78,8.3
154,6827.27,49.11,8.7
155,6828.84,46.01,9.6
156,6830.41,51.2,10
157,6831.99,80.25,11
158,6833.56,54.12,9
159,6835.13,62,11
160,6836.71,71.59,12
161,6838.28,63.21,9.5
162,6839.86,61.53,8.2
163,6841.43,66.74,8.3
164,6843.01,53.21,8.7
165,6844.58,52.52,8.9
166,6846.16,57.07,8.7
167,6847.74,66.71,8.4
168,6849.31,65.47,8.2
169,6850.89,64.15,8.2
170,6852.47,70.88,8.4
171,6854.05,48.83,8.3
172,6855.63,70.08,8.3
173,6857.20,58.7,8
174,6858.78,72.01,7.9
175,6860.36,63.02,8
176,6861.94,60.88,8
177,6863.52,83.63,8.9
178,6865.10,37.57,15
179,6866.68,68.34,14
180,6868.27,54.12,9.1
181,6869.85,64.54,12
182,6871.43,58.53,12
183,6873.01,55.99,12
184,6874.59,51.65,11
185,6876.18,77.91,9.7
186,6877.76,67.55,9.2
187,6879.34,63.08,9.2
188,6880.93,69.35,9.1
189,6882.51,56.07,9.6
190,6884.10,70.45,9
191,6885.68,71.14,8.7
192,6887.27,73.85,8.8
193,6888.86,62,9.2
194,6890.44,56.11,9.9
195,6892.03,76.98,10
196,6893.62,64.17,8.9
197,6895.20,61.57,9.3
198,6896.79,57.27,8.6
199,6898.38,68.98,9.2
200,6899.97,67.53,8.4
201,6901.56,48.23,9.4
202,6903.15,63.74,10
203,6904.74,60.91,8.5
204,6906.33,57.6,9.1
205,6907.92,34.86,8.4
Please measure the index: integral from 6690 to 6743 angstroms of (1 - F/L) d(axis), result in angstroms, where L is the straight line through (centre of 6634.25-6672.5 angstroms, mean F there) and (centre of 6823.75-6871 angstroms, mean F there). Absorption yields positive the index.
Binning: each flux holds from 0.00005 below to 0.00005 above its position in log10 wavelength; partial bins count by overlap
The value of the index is 1.5 angstroms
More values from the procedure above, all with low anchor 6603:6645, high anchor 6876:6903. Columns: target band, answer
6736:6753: 1.0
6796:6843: 3.4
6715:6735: 1.9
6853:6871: 0.8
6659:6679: 1.0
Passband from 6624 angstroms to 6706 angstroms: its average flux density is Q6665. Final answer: 59.3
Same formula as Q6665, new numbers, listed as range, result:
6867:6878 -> 61.4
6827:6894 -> 62.7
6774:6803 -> 61.6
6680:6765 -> 59.2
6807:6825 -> 59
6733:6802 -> 62.8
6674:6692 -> 52.2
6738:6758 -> 60.5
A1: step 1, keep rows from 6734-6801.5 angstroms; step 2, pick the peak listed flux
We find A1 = 74.25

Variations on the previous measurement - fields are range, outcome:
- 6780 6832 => 80.25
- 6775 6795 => 70.23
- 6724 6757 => 74.06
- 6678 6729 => 75.05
